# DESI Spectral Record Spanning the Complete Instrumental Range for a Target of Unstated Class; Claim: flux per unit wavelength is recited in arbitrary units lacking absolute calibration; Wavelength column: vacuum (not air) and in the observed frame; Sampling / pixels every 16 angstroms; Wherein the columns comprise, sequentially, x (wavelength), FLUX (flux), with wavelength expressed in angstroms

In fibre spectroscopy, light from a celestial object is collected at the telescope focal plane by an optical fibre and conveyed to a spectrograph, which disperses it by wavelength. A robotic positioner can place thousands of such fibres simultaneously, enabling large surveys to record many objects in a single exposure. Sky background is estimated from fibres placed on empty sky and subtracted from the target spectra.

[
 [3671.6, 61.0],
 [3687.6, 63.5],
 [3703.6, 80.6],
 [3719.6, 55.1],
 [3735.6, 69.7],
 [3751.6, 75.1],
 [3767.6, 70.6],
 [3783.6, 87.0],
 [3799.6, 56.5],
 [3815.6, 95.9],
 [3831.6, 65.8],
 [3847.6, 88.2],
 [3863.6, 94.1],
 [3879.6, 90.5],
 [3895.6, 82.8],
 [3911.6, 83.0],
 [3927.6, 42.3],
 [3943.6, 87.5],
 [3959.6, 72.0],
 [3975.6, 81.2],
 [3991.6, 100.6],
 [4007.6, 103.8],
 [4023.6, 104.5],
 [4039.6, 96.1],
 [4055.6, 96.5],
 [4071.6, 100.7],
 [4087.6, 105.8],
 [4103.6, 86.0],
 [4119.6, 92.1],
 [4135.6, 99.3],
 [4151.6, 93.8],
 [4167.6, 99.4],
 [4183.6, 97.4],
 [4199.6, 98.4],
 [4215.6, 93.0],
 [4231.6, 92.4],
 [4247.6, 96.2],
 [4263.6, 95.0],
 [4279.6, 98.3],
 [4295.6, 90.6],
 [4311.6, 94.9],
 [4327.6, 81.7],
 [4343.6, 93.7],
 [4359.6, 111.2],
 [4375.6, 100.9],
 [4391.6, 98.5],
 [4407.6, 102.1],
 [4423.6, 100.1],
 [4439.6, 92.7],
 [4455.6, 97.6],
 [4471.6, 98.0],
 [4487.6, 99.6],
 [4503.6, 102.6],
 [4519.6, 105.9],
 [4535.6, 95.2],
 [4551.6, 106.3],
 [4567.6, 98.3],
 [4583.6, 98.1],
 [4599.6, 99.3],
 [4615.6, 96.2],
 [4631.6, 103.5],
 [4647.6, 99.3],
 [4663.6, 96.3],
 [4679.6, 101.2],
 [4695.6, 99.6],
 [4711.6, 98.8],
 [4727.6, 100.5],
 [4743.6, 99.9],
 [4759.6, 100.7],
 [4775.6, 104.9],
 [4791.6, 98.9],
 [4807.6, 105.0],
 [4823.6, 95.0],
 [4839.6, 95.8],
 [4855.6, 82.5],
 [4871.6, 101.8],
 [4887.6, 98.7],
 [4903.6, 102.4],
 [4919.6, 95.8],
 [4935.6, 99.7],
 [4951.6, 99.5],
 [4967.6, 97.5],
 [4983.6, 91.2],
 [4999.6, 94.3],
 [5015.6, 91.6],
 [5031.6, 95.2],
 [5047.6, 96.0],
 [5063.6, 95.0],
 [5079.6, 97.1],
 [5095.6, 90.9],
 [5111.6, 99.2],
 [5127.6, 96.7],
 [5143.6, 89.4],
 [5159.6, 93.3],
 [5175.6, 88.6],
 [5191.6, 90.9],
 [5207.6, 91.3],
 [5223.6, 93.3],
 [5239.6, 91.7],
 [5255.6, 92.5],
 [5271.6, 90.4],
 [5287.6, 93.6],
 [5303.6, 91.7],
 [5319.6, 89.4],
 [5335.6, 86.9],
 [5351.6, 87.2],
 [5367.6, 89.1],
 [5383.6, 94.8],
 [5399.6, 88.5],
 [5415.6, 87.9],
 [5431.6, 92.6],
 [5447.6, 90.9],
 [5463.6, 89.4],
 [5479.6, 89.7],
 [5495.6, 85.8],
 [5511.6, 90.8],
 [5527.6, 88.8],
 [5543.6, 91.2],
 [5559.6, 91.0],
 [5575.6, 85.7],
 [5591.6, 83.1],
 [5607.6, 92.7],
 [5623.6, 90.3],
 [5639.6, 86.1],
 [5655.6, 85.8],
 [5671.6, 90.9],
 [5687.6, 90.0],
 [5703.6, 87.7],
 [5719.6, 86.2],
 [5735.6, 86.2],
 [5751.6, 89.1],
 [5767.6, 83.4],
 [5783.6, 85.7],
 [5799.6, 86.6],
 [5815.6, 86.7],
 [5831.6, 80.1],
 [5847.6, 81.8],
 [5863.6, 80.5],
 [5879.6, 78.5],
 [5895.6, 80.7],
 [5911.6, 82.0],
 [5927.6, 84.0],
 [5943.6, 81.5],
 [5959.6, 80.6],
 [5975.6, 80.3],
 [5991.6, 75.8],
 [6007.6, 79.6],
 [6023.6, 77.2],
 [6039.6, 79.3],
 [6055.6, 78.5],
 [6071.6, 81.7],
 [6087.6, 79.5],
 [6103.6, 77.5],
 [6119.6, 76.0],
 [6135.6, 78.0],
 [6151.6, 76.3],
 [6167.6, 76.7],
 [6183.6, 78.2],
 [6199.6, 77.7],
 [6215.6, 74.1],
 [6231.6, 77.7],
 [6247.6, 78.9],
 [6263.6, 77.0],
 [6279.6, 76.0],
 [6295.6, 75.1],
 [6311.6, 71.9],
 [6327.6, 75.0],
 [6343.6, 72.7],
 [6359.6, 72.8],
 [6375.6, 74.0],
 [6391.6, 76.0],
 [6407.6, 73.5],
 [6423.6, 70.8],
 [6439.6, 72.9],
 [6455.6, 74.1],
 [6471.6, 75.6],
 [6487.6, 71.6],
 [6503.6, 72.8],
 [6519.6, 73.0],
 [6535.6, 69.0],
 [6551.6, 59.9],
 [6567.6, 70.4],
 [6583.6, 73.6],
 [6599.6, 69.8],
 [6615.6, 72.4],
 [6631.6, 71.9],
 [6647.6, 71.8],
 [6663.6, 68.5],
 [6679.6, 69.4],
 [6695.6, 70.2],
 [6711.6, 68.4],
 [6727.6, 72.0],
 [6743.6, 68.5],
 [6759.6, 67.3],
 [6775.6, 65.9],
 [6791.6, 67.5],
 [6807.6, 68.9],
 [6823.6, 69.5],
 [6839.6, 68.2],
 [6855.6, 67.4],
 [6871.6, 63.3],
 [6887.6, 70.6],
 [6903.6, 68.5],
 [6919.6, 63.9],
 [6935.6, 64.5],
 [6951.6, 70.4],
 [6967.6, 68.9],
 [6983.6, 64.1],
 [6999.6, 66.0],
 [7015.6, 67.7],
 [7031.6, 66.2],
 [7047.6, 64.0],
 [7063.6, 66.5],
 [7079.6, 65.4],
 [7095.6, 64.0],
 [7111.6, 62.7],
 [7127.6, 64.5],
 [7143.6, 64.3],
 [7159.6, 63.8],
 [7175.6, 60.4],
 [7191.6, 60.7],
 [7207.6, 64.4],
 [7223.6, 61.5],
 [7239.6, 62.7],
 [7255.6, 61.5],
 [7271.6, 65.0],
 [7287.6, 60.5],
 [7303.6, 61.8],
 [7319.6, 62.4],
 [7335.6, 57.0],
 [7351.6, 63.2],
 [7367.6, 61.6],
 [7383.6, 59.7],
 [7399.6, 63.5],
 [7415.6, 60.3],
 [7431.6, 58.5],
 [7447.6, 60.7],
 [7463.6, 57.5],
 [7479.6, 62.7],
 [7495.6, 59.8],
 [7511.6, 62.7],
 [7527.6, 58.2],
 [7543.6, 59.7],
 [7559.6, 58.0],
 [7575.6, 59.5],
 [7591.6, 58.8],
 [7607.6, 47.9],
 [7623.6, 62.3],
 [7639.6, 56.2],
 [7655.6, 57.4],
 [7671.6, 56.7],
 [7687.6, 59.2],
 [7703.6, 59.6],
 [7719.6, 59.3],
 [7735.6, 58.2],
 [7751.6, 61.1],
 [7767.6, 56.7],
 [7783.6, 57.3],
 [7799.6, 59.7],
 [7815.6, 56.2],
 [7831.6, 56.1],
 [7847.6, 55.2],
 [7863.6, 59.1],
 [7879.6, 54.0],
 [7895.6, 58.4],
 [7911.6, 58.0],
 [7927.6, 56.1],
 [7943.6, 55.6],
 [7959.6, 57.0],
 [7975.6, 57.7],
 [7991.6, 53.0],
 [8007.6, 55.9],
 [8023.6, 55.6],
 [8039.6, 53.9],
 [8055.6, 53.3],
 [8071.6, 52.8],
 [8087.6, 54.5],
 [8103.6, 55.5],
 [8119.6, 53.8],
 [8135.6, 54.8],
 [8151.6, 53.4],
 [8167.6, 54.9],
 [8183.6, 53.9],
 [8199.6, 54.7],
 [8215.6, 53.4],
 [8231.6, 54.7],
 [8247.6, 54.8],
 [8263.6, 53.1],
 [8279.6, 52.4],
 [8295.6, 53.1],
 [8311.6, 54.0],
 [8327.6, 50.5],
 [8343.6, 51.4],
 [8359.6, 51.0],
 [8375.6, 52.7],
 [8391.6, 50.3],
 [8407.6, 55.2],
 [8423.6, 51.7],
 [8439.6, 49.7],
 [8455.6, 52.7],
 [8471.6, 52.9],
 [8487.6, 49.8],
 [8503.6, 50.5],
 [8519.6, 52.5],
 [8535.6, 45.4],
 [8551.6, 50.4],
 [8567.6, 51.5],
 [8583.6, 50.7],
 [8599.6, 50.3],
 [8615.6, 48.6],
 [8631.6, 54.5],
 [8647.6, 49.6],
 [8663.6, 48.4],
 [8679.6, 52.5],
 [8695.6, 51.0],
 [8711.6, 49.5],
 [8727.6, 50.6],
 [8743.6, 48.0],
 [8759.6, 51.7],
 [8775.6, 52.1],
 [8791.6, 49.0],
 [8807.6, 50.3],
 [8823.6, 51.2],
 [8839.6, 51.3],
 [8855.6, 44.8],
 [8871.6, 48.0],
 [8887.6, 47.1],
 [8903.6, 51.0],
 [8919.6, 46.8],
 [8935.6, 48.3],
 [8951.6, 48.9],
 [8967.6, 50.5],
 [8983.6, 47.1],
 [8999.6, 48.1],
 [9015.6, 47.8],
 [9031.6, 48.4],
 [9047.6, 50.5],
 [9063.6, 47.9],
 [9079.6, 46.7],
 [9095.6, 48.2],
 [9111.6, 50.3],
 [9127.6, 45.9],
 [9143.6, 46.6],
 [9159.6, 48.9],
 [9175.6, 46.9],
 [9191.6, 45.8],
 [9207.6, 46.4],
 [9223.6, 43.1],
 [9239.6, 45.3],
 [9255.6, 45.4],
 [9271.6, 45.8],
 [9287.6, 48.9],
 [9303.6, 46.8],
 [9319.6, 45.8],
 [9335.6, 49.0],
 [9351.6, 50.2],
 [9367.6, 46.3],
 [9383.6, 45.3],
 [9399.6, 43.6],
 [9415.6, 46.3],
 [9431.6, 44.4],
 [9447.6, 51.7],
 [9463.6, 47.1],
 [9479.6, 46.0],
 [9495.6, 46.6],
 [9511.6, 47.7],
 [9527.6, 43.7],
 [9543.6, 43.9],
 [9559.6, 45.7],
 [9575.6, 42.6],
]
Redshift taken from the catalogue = -0.001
